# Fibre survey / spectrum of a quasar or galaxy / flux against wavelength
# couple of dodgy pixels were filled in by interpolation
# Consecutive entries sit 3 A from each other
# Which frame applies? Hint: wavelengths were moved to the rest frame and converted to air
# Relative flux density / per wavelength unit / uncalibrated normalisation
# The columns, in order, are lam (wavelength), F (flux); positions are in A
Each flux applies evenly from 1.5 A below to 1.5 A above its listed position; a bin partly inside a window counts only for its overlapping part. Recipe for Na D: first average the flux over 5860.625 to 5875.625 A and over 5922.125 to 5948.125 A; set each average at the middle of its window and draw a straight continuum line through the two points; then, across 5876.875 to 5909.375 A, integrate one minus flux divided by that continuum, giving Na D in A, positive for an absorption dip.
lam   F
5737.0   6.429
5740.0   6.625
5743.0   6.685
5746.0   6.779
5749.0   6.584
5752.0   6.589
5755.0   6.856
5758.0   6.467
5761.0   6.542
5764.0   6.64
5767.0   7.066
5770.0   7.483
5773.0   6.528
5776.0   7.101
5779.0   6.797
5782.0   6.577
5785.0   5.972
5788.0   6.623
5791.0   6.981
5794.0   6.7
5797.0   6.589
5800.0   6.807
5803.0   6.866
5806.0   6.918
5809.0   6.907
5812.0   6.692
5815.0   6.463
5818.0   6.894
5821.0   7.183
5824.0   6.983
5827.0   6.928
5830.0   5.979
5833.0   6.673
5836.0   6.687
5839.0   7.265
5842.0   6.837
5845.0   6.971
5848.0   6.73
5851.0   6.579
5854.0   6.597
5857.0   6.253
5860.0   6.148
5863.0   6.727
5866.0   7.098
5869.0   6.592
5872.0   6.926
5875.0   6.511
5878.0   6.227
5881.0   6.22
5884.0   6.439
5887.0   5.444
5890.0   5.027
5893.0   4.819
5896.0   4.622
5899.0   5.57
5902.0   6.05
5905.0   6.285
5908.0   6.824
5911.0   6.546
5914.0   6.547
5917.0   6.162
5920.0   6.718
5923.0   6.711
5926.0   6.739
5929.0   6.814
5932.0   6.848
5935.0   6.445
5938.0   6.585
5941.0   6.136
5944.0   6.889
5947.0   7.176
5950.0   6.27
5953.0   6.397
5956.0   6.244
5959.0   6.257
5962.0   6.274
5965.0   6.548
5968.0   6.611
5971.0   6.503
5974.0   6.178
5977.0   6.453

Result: 4.7 A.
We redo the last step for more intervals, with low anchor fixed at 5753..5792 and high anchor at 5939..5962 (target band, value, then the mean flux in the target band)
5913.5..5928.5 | -0.2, 6.59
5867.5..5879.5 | 0.0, 6.56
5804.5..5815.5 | -0.1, 6.77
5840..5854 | -0.3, 6.78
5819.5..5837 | -0.2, 6.74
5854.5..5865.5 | 0.2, 6.46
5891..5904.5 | 2.5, 5.33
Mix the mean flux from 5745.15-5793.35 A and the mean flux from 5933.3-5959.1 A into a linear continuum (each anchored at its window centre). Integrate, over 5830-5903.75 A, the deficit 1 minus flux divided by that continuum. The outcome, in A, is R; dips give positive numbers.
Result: 3.6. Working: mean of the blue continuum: 6.72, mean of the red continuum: 6.5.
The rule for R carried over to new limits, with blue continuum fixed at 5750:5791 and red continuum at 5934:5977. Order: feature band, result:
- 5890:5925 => 2.61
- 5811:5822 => -0.23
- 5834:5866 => -0.43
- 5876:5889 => 1.00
